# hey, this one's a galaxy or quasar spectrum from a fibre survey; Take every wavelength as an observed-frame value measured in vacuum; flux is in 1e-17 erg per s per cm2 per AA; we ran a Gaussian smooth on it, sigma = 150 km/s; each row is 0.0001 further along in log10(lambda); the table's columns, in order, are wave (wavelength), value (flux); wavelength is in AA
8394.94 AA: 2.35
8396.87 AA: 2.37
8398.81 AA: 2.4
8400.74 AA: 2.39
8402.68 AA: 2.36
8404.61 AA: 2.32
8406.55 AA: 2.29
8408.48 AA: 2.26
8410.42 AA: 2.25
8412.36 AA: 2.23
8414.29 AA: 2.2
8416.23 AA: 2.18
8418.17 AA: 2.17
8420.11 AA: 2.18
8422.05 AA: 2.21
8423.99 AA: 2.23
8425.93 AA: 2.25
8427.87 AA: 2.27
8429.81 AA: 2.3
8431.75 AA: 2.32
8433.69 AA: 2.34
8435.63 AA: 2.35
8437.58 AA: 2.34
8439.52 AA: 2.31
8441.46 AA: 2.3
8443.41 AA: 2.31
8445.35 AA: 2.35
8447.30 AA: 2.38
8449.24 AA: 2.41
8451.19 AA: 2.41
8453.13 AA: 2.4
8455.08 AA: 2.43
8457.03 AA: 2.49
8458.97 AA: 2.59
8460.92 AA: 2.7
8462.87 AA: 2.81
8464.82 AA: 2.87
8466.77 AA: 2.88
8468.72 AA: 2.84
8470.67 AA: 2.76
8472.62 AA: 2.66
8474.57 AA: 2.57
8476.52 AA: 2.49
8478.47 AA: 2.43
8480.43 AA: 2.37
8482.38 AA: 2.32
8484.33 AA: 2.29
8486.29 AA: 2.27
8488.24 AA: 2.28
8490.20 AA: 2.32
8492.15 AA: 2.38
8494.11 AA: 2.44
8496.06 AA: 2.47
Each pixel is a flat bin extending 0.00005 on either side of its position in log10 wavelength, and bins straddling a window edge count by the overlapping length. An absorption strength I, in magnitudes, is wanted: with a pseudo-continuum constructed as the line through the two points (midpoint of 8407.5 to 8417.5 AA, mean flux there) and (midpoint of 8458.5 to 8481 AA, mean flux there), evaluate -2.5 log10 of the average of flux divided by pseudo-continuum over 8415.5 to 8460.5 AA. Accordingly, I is 0.04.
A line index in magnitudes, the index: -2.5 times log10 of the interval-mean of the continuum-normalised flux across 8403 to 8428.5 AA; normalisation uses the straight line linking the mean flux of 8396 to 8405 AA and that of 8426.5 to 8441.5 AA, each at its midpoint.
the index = 0.05 mag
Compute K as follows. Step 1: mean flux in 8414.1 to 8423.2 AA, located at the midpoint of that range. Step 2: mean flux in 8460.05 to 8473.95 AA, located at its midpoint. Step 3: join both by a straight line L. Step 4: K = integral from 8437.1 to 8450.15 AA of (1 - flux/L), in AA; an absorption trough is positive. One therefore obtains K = 0.8 AA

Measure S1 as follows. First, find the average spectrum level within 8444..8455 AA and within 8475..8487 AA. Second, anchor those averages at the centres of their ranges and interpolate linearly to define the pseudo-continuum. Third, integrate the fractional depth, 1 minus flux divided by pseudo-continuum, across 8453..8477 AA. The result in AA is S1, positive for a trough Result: -2.86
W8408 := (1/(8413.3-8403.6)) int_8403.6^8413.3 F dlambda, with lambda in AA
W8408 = 2.27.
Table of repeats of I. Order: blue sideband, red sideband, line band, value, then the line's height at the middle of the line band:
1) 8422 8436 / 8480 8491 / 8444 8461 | -0.07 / 2.29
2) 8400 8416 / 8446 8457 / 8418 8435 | 0.04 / 2.34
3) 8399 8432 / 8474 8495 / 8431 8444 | -0.01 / 2.3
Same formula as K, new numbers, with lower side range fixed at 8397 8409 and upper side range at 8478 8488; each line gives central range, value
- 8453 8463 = -1.0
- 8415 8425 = 0.6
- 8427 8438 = 0.1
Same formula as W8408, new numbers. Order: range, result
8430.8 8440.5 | 2.33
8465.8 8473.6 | 2.79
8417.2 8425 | 2.2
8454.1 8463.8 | 2.6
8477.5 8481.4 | 2.4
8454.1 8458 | 2.46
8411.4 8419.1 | 2.2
